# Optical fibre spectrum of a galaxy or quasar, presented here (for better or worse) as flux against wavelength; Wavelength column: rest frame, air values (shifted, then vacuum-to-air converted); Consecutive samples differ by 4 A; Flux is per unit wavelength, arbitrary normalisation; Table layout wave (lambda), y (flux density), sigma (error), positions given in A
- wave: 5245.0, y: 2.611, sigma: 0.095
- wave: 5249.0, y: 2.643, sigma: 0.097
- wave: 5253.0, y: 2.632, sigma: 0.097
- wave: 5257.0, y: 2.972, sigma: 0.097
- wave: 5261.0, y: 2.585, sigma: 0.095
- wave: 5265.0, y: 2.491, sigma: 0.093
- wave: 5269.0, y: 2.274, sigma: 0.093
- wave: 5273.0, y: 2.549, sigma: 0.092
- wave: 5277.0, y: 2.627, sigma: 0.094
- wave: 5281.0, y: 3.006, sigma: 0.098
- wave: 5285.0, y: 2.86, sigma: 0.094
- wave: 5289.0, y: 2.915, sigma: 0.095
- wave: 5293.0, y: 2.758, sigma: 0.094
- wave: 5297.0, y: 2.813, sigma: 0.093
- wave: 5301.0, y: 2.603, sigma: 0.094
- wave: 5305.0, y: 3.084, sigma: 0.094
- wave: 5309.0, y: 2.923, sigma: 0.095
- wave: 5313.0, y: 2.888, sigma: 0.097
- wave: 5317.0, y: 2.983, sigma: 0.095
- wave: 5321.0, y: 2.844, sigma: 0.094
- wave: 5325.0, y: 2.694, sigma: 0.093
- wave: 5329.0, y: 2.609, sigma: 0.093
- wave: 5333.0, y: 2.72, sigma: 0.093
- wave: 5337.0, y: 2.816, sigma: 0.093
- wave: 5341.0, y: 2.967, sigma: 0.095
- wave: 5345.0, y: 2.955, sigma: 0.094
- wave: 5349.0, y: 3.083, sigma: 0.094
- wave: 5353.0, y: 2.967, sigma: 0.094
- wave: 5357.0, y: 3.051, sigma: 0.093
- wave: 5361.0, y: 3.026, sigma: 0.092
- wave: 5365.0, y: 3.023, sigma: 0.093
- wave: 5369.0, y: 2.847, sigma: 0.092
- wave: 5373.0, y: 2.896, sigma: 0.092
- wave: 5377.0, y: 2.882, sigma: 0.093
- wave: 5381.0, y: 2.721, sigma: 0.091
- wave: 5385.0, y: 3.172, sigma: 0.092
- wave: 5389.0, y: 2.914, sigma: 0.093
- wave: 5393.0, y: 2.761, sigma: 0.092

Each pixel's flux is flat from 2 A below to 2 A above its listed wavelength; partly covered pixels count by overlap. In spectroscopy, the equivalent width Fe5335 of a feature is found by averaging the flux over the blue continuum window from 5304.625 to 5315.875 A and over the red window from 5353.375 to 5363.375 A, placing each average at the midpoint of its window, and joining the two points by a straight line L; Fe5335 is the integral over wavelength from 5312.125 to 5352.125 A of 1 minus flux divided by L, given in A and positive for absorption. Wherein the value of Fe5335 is 1.7 A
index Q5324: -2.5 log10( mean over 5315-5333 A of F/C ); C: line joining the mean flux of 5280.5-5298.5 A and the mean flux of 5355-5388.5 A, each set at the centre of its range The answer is 0.05 mag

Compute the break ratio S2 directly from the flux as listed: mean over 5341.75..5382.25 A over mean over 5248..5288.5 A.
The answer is 1.10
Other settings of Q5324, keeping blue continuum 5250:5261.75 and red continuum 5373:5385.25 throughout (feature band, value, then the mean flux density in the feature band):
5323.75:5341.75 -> 0.031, 2.75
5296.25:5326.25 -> -0.021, 2.86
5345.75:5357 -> -0.063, 3.02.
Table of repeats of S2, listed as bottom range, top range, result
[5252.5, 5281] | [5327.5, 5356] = 1.10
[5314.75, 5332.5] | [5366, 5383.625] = 1.03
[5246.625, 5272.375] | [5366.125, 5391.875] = 1.12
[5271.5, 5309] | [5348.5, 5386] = 1.05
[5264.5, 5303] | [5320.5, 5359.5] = 1.07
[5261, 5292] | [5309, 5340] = 1.05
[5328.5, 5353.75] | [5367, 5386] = 1.00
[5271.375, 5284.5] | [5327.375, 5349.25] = 1.04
